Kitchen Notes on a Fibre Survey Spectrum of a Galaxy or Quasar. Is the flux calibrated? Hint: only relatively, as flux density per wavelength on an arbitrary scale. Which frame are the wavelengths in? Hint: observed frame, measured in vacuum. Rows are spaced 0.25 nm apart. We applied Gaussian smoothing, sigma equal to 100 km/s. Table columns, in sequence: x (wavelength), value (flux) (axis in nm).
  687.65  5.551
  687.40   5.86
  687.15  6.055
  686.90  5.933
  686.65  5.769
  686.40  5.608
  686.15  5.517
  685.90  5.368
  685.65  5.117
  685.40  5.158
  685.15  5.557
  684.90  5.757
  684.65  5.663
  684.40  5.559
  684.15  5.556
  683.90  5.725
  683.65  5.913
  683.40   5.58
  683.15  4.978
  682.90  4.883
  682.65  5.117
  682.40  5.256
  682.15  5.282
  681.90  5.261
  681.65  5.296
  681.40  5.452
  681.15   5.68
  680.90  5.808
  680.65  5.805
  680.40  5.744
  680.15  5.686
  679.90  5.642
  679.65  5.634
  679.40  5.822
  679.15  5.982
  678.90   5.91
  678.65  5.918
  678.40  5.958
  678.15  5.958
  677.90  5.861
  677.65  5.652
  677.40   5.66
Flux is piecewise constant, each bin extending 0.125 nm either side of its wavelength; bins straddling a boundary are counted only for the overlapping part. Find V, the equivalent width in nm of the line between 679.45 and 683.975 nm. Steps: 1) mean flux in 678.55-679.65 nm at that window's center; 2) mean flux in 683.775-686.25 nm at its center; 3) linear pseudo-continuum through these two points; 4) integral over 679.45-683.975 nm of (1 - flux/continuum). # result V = 0.18 nm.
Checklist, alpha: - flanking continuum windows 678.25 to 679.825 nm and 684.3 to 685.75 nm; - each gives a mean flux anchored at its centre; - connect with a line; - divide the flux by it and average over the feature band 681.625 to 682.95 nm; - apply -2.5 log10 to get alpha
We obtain 0.09 mag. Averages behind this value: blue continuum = 5.86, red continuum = 5.47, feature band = 5.19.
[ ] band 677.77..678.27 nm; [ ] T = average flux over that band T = 5.91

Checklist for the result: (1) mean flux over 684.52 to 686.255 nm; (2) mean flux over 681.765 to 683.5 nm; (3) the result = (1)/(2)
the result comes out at 1.05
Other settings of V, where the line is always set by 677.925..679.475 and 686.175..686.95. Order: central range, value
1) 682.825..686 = 0.18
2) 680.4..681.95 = 0.07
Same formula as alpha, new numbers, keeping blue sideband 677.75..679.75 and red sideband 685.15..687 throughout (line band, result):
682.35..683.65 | 0.08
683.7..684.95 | -0.01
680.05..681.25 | 0.01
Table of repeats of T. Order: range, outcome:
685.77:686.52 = 5.49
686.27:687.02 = 5.77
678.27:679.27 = 5.94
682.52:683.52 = 5.14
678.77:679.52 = 5.91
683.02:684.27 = 5.55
